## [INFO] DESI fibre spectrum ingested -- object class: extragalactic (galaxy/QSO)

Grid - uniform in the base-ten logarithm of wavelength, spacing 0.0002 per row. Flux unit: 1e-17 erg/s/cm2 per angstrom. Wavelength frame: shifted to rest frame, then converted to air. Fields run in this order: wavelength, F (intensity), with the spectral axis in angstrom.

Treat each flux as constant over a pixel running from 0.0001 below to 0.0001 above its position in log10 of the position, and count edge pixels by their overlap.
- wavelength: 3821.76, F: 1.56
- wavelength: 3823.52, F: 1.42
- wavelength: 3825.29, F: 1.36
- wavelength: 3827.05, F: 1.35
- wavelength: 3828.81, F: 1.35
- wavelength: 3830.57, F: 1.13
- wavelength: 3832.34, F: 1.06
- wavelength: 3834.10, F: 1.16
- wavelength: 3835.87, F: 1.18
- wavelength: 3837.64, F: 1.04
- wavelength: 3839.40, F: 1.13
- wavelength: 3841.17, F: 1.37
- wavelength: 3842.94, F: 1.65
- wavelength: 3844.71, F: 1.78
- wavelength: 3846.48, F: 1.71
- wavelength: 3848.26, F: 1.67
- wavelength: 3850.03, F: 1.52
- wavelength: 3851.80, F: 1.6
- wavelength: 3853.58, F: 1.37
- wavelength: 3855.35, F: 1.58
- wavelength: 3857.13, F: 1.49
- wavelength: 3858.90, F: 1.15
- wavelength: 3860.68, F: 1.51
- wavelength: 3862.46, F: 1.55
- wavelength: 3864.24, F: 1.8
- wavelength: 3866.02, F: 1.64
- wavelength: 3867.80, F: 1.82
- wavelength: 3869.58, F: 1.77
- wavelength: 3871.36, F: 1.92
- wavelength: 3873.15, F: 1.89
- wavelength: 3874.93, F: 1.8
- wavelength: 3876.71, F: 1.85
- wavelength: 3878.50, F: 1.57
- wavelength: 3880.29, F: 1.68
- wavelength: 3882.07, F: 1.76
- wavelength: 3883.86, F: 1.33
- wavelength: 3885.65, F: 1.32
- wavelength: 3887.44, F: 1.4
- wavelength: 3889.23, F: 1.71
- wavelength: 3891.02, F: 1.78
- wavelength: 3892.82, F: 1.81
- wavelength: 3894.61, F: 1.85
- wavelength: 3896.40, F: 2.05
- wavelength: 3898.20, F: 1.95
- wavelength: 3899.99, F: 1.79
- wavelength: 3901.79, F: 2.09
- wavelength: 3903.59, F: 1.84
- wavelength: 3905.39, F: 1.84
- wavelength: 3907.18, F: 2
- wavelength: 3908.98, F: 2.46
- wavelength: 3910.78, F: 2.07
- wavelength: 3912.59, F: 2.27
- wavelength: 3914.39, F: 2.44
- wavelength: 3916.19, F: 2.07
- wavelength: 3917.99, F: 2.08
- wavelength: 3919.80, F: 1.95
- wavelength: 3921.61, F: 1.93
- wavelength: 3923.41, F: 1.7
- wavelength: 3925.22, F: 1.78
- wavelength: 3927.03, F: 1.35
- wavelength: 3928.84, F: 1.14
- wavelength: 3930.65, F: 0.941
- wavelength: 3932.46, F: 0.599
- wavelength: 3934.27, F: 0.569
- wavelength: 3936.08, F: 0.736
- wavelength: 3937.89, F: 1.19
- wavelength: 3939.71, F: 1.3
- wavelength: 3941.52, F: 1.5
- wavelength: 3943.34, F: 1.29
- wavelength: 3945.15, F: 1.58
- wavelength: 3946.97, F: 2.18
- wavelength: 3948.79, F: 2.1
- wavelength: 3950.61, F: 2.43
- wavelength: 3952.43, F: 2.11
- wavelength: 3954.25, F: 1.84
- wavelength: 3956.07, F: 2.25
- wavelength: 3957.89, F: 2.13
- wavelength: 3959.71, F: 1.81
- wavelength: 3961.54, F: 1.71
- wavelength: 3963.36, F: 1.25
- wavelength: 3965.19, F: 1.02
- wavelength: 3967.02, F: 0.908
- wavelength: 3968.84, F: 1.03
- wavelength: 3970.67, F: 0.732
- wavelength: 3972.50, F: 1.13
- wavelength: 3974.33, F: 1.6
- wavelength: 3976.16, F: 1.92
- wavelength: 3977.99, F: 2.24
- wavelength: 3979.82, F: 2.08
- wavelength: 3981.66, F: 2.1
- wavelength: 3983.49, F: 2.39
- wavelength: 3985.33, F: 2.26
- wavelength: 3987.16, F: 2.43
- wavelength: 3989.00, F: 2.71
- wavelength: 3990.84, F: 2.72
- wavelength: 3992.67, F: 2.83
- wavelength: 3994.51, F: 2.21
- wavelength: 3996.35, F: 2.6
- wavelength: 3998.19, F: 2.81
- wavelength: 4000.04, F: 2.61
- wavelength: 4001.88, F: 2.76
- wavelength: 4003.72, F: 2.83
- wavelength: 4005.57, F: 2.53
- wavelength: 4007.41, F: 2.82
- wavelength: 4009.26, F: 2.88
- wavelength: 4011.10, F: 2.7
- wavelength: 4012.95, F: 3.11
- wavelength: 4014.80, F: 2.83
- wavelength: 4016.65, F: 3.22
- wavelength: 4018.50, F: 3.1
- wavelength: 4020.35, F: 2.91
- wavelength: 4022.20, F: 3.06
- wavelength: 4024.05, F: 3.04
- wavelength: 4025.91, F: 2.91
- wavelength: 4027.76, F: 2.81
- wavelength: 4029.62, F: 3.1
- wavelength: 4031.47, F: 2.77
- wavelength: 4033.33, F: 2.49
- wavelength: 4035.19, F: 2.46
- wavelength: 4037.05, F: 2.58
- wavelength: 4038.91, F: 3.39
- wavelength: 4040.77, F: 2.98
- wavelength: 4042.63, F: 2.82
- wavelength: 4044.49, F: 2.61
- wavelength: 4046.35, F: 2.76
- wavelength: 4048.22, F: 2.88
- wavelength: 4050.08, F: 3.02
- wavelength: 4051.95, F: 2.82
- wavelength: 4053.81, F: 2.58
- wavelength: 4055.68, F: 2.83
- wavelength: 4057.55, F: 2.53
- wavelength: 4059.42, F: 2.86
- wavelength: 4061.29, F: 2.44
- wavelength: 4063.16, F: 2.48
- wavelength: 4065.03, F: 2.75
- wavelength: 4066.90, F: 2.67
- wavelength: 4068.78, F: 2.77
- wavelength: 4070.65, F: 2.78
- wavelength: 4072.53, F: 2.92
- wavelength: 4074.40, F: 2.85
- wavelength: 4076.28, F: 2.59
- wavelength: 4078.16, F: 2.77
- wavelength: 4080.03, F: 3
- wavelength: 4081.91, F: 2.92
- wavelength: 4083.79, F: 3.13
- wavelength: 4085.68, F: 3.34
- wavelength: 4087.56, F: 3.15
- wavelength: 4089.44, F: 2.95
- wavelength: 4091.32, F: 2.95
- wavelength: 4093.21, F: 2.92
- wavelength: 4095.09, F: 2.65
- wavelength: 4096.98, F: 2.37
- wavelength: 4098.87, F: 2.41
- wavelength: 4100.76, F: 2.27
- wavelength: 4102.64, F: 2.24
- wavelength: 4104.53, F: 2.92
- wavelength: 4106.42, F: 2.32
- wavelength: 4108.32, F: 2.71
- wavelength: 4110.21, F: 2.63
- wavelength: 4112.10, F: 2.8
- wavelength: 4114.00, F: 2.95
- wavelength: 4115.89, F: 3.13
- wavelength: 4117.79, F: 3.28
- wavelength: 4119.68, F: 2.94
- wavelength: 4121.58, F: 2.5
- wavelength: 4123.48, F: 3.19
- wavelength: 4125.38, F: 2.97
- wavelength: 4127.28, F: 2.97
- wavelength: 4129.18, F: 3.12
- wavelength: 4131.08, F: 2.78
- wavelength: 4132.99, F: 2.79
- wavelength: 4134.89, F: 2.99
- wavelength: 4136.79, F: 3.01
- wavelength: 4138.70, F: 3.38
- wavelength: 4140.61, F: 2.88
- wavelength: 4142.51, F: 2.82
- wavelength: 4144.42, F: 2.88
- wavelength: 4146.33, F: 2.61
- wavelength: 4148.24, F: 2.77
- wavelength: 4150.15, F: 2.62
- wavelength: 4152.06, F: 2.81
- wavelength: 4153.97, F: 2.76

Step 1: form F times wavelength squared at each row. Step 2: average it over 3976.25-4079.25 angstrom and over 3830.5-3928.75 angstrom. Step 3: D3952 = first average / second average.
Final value 1.73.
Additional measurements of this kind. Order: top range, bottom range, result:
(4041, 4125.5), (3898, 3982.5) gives 1.78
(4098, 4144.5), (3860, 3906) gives 1.83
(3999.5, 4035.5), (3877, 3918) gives 1.62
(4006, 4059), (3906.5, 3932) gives 1.64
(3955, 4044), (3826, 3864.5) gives 1.85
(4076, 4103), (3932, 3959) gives 1.87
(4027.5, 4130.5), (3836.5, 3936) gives 1.86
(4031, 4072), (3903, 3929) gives 1.50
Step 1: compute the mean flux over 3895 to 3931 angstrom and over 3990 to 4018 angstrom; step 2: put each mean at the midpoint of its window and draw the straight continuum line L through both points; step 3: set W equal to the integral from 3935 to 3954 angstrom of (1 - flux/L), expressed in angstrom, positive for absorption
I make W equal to 4.9 angstrom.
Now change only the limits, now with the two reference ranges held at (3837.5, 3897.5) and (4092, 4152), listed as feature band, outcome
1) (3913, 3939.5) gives 5.8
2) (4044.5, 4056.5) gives -1.6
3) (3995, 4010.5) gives -3.2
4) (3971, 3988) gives 1.4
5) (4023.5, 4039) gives -2.8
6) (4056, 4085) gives -2.3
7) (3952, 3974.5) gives 6.3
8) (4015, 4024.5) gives -2.9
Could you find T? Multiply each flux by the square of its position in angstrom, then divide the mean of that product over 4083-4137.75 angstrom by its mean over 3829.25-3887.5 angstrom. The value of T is 2.12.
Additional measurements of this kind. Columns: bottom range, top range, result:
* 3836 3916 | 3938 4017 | 1.30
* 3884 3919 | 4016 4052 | 1.60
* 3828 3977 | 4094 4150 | 1.94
